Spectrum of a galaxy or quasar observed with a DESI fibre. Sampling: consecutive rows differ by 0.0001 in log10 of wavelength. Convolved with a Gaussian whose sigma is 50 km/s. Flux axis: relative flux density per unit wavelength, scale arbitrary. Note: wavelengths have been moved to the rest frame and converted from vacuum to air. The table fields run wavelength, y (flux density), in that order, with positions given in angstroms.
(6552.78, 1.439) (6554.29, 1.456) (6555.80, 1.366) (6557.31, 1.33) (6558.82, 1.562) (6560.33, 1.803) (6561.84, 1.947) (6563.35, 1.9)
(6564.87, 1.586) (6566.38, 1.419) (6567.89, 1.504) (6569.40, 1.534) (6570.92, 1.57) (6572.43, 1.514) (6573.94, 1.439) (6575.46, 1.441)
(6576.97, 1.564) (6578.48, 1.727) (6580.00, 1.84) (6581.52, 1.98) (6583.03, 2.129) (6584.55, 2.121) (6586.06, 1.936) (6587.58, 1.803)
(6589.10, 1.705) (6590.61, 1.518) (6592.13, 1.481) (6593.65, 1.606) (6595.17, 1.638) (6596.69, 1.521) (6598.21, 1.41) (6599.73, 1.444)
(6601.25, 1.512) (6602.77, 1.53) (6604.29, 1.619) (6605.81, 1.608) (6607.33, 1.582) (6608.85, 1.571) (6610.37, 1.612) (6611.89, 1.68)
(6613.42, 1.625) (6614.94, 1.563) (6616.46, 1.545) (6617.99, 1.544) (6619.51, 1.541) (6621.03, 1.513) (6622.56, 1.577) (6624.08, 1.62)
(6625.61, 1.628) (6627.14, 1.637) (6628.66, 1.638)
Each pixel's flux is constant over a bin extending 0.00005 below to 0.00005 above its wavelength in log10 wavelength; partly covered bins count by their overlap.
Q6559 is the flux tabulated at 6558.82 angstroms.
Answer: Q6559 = 1.562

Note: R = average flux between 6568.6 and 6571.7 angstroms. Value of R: 1.55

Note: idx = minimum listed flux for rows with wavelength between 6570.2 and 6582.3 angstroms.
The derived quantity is 1.439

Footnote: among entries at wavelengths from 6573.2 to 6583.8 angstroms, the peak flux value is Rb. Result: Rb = 2.129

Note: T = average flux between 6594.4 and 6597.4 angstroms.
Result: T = 1.58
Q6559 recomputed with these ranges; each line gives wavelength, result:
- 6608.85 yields 1.571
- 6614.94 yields 1.563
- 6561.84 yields 1.947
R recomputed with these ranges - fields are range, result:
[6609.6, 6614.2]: 1.64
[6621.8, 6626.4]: 1.61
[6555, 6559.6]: 1.42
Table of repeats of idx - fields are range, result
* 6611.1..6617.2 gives 1.545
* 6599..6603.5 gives 1.444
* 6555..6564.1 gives 1.33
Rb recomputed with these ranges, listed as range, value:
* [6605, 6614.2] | 1.68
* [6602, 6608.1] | 1.619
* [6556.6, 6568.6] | 1.947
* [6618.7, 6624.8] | 1.62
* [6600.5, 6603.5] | 1.53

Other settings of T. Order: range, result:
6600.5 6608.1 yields 1.57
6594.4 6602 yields 1.5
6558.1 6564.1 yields 1.81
